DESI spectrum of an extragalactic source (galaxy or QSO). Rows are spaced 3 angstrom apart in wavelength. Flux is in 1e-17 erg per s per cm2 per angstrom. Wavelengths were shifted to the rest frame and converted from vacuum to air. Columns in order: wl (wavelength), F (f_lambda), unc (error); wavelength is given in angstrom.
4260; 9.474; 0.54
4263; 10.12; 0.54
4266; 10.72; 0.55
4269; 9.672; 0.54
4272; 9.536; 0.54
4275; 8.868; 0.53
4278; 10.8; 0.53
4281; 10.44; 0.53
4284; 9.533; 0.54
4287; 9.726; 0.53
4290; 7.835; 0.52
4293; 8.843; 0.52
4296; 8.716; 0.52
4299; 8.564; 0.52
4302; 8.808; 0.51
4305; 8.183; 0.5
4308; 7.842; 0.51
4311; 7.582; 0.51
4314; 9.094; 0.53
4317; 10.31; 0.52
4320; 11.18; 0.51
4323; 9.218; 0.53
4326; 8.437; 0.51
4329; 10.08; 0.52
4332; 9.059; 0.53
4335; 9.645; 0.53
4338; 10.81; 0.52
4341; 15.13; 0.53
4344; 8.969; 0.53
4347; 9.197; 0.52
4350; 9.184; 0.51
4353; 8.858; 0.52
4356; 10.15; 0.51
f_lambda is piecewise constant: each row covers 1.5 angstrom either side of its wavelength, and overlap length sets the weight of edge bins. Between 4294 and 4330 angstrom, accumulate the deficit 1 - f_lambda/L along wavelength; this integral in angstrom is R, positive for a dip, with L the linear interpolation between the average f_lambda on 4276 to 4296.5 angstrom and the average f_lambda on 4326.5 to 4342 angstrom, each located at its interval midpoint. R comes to 4.0 angstrom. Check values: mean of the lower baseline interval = 9.43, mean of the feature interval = 8.98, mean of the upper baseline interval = 10.6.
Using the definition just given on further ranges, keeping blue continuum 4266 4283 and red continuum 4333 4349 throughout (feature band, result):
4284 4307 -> 3.3 angstrom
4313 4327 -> 1.0 angstrom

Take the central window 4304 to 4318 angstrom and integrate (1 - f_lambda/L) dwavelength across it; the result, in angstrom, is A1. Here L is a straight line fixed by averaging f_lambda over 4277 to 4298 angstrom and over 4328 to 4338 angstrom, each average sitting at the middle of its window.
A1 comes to 1.48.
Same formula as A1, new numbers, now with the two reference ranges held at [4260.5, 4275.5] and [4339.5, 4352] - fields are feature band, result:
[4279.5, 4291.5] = 0.72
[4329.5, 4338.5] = 0.59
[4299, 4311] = 2.29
